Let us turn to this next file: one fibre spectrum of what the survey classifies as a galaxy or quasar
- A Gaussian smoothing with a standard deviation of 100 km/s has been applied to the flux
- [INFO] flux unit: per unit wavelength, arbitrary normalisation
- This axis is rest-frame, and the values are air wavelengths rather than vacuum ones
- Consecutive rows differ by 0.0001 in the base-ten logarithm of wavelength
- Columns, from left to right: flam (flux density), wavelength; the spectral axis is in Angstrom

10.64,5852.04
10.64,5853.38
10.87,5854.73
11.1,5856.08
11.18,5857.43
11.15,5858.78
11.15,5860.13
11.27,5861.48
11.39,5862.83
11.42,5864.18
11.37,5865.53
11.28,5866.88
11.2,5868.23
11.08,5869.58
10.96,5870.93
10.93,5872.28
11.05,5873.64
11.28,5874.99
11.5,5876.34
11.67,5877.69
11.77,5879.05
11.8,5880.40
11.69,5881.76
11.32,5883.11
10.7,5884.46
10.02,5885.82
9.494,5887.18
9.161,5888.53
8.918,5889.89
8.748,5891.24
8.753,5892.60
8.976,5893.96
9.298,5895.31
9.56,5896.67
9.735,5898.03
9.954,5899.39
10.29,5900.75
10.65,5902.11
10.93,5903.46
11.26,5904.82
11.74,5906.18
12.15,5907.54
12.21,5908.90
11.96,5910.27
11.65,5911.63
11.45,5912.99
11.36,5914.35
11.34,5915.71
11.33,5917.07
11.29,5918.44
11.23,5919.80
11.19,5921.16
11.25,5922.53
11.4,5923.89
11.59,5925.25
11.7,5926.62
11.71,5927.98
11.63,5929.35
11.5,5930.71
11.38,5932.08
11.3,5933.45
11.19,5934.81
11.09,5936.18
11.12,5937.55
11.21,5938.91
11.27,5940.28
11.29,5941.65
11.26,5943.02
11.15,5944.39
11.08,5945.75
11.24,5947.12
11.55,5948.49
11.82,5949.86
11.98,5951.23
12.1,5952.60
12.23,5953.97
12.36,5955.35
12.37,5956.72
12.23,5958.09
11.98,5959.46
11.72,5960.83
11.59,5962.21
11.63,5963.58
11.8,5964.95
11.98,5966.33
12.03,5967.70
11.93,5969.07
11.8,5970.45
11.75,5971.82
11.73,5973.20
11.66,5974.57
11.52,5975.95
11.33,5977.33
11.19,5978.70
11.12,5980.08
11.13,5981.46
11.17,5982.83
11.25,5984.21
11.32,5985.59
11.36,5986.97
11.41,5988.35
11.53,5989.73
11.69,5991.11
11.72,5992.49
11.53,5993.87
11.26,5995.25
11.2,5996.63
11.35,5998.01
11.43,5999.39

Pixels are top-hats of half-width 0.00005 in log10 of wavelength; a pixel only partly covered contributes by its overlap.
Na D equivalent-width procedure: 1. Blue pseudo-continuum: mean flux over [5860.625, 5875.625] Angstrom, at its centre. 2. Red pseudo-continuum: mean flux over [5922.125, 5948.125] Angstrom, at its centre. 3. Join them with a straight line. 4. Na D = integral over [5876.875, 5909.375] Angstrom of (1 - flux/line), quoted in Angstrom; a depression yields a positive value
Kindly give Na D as 2.3 Angstrom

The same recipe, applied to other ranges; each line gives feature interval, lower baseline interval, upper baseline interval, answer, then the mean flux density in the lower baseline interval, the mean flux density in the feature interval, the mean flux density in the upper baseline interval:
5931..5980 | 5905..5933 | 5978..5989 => -1.1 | 11.5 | 11.6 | 11.2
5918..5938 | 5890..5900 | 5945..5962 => -1.2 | 9.26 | 11.4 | 11.9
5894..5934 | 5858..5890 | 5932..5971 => 0.7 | 11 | 11.1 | 11.6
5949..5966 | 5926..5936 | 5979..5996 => -0.8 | 11.5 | 12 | 11.4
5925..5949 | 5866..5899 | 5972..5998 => -0.8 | 10.5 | 11.3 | 11.4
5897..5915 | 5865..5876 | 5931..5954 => 0.2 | 11.2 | 11.1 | 11.4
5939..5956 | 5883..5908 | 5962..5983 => -0.8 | 10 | 11.6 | 11.6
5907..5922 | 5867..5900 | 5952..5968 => -0.7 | 10.4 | 11.5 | 12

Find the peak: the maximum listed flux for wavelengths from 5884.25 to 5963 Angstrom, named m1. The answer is 12.37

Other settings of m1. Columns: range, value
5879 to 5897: 11.8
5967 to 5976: 12.03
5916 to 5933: 11.71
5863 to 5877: 11.5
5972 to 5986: 11.73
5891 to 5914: 12.21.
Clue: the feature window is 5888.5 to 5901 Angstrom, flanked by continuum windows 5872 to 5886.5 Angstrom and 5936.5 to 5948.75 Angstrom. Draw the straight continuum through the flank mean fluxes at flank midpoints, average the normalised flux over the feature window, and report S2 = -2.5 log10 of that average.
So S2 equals 0.20 mag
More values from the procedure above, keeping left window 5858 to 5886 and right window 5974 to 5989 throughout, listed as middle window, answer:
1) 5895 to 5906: 0.10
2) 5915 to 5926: 0.00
